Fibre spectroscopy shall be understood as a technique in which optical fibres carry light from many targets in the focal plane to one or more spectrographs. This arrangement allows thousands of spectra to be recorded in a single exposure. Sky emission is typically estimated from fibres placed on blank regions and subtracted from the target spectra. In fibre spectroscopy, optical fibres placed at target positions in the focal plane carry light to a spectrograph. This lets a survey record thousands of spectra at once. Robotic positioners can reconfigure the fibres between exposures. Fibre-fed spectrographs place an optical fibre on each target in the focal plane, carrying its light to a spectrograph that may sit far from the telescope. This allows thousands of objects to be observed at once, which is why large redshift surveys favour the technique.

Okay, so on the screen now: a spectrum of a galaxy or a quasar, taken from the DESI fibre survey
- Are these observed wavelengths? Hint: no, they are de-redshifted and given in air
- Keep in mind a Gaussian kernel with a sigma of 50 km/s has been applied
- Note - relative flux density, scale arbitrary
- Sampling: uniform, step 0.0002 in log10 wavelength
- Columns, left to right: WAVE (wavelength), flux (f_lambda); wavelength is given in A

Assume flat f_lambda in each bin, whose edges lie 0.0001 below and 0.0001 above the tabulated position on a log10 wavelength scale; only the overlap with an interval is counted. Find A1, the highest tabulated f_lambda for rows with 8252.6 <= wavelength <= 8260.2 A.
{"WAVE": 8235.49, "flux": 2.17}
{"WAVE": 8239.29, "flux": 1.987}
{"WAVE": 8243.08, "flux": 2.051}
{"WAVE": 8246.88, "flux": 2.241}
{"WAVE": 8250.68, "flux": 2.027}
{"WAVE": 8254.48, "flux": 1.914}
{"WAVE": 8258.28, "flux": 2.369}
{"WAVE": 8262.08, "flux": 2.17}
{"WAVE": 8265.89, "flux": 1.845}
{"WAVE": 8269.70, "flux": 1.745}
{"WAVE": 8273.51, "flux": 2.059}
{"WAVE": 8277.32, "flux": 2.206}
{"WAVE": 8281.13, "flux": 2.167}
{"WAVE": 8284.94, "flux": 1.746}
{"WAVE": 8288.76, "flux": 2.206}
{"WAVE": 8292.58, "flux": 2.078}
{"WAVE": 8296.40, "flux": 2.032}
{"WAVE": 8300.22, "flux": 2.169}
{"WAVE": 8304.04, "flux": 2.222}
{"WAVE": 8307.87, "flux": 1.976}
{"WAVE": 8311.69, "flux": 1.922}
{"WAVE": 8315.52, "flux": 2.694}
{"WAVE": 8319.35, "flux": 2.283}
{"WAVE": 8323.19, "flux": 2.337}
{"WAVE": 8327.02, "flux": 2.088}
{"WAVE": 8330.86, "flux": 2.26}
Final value 2.369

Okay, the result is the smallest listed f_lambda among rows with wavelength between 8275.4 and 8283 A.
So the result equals 2.167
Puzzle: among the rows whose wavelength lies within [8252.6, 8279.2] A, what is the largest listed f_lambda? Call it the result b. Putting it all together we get 2.369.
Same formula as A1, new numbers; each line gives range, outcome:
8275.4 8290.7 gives 2.206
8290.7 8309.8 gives 2.222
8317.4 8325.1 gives 2.337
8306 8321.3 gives 2.694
